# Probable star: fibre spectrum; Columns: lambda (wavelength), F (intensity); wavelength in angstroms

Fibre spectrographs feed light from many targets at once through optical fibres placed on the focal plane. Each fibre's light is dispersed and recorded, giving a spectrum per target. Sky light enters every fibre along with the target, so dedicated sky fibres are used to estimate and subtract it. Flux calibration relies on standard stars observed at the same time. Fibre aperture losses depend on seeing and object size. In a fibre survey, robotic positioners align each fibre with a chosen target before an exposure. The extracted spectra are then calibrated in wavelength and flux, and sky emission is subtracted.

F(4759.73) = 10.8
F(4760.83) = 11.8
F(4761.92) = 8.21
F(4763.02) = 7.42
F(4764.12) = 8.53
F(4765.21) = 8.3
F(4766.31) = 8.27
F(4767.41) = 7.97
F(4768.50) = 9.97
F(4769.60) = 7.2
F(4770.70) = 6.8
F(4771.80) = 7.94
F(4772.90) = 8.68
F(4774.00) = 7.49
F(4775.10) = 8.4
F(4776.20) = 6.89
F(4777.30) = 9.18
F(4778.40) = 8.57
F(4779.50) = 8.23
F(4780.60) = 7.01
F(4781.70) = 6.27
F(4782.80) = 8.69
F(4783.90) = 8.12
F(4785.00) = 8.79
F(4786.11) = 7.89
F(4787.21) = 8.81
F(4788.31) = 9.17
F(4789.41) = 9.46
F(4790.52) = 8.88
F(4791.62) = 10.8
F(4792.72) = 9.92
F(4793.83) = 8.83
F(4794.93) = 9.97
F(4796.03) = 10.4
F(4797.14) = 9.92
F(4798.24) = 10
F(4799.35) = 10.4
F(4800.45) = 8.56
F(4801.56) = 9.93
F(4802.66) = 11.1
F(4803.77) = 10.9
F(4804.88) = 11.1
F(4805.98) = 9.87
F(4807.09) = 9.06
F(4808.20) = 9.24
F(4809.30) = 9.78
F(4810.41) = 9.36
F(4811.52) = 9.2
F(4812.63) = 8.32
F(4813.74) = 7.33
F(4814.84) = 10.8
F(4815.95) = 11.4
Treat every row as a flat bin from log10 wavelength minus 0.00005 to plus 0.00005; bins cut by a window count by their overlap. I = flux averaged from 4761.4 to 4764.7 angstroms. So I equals 8.06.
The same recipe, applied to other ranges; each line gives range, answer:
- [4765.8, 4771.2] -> 8.05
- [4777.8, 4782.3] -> 7.56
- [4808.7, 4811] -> 9.57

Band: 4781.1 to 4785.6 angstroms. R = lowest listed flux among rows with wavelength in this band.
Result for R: 6.27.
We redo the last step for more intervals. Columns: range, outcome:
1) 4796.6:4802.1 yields 8.56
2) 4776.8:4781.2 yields 7.01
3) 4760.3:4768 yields 7.42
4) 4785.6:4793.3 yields 7.89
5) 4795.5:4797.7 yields 9.92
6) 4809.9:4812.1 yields 9.2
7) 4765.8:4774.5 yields 6.8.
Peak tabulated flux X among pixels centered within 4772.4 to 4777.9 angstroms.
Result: 9.18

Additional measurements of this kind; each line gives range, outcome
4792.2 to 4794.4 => 9.92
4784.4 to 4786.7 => 8.79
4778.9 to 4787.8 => 8.81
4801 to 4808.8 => 11.1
